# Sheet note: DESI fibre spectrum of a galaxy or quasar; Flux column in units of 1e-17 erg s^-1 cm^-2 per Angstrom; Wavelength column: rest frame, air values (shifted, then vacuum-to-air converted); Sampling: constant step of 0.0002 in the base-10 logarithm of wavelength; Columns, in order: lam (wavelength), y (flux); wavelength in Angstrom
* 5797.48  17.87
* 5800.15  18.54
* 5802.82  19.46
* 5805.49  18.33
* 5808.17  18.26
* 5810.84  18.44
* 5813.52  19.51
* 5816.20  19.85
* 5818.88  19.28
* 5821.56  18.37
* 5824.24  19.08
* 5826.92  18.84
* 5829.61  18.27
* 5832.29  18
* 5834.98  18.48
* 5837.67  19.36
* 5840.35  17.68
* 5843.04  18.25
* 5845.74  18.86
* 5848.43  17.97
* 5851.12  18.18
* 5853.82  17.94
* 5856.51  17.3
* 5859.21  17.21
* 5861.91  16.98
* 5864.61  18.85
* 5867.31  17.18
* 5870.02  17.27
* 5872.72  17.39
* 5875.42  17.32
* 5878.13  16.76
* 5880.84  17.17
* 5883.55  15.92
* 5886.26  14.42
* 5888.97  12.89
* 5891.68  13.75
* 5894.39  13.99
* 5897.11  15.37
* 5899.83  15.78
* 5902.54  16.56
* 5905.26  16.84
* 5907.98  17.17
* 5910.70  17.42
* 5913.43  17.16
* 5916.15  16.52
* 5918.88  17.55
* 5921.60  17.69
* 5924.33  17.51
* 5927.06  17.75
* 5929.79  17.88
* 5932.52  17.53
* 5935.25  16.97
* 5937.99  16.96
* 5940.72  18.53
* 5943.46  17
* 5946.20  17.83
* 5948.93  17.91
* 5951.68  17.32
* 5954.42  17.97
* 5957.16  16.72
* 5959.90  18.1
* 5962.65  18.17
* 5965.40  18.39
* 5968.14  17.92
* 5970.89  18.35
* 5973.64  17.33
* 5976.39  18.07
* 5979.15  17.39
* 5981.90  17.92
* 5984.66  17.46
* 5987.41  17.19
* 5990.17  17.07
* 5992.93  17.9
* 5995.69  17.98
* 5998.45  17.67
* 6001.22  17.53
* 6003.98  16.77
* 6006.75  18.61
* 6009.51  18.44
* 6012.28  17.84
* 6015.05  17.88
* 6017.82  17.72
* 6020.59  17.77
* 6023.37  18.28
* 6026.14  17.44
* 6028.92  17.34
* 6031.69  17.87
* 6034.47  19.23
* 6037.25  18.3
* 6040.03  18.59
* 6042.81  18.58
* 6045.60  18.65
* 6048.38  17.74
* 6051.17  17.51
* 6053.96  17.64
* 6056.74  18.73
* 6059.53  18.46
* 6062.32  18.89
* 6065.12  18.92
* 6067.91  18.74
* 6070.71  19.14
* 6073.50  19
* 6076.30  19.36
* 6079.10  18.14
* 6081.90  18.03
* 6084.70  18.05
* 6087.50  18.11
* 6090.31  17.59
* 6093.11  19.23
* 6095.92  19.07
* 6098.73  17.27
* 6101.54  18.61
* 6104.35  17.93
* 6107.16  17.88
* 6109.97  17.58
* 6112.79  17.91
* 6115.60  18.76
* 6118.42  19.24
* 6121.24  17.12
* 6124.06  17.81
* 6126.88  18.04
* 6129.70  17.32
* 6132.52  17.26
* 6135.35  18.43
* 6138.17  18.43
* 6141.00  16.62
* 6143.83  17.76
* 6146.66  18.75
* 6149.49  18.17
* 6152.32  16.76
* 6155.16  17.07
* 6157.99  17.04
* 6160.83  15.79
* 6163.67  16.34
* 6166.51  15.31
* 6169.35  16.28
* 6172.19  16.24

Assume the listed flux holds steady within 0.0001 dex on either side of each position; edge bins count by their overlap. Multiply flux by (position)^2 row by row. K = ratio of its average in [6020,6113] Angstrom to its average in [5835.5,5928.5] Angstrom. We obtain 1.1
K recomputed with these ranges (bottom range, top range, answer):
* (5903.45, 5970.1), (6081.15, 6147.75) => 1.09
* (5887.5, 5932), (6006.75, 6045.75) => 1.15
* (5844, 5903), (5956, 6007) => 1.11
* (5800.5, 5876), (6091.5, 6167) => 1.07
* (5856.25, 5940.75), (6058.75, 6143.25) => 1.17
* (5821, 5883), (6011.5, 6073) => 1.09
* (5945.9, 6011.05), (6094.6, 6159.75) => 1.06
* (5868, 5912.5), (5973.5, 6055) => 1.16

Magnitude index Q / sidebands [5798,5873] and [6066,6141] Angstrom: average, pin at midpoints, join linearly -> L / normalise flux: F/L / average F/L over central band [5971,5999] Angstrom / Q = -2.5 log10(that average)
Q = 0.04 mag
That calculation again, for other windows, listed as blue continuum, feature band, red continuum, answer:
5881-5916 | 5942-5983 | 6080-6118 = -0.08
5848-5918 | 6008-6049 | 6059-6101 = -0.01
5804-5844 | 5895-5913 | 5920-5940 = 0.09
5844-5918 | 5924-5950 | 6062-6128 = -0.03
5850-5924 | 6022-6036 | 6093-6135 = -0.03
